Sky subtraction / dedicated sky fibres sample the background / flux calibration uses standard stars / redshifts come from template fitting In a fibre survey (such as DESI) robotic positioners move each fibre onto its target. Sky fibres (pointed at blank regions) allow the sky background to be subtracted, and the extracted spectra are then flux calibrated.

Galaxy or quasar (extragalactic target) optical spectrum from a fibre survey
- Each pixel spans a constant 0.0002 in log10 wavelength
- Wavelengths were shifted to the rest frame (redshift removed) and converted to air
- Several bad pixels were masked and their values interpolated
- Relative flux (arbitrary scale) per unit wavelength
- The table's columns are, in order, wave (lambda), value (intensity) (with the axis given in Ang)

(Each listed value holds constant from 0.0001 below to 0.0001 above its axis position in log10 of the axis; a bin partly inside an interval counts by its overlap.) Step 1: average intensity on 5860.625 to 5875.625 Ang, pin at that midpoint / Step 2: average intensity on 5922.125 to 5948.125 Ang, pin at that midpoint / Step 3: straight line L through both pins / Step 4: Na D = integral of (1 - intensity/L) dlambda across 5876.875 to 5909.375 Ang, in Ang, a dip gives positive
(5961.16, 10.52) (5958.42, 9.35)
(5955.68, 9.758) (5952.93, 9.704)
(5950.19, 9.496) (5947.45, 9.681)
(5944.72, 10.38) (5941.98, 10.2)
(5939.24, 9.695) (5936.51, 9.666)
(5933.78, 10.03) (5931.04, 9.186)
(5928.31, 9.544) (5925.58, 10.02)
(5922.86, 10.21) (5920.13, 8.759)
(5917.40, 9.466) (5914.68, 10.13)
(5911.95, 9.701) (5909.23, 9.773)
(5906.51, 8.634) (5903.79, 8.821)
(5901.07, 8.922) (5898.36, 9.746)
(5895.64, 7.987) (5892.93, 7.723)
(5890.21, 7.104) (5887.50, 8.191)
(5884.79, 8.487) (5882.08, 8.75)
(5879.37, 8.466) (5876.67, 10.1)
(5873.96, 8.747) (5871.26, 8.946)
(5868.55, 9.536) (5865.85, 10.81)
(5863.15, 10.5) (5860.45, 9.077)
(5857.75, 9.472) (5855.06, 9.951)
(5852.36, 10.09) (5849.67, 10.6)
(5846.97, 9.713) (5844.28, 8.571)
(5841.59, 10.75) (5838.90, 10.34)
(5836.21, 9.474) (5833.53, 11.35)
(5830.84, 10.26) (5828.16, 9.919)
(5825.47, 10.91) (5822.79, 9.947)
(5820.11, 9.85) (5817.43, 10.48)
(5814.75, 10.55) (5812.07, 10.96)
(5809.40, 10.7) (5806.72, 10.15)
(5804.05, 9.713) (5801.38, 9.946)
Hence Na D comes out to 3.9 Ang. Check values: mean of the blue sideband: 9.66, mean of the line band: 8.56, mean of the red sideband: 9.86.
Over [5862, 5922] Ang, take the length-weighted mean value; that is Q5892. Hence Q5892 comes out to 9.06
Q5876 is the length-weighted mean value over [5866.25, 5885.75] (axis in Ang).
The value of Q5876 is 9.1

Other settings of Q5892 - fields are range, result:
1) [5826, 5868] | 10.1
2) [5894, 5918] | 9.22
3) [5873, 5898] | 8.44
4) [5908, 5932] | 9.65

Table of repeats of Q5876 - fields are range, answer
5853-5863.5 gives 9.7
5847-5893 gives 9.26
